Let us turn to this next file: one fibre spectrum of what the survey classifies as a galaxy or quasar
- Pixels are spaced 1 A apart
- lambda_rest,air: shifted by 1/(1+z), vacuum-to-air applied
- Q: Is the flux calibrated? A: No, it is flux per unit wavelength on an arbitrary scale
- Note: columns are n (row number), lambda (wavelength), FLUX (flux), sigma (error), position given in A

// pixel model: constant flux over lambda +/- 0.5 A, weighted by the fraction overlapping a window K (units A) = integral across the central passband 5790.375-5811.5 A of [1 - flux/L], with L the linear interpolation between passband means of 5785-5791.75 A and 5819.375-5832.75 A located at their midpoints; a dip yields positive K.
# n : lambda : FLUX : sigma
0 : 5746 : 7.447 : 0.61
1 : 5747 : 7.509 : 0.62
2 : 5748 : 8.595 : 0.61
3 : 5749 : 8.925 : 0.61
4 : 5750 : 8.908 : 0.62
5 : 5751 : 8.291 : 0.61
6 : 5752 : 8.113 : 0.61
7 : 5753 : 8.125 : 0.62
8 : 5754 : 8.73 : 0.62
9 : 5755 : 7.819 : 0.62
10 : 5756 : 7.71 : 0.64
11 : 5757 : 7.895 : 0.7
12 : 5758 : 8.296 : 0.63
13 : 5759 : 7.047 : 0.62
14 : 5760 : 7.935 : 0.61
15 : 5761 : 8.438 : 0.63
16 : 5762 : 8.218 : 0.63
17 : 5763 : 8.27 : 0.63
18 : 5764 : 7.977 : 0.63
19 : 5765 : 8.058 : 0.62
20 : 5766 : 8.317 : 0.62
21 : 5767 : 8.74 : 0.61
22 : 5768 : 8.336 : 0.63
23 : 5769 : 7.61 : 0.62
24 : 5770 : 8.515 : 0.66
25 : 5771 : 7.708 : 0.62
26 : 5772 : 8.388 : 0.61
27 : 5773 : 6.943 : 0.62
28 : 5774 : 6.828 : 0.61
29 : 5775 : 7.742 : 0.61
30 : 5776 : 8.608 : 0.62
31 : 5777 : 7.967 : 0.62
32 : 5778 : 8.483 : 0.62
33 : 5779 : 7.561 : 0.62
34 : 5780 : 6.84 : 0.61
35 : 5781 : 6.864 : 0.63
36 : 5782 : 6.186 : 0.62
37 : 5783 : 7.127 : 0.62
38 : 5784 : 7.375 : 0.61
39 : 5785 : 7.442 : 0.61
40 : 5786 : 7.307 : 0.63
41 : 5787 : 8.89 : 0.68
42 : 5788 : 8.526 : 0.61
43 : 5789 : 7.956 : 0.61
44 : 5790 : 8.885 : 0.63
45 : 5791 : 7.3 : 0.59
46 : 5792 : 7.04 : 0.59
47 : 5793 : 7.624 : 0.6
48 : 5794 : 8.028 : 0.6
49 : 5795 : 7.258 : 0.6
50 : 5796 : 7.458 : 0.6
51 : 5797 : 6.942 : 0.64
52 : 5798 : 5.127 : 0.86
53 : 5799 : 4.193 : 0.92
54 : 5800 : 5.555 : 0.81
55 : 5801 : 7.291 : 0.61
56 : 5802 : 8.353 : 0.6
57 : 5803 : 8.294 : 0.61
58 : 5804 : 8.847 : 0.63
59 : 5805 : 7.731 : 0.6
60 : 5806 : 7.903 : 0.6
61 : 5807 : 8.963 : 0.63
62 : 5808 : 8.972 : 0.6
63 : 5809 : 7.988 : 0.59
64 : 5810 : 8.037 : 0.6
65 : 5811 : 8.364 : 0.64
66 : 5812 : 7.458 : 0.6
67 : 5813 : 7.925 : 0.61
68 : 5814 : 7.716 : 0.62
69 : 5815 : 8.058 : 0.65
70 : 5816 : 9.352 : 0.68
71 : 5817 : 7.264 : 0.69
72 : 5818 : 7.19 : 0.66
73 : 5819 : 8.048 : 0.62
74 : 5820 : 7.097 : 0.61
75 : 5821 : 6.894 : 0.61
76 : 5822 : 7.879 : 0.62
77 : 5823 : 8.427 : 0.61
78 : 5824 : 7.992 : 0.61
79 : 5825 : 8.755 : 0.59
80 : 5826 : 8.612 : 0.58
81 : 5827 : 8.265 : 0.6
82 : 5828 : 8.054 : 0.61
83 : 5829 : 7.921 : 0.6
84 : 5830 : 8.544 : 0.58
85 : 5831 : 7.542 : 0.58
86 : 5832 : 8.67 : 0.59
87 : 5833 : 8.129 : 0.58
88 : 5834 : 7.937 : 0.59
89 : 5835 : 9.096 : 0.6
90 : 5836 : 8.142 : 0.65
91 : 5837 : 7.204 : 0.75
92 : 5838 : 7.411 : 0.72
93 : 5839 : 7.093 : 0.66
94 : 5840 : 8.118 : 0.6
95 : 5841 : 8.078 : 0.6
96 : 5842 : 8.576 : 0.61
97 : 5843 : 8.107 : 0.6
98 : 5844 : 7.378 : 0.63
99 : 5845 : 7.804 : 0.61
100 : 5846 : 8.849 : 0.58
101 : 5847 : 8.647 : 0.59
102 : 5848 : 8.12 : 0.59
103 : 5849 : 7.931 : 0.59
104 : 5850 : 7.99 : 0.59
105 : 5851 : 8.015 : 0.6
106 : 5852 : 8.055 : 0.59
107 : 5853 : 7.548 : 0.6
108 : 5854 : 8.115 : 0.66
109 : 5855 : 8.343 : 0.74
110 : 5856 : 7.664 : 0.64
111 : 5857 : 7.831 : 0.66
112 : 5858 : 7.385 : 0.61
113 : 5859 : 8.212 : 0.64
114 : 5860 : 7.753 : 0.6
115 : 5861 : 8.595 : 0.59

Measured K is 1.5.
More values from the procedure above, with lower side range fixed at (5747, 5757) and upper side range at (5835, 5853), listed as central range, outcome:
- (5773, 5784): 1.1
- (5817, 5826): 0.3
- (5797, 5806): 1.3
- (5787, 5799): 1.1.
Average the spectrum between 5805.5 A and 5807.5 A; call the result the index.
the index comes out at 8.43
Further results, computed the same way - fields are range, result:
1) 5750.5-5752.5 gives 8.2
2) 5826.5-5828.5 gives 8.16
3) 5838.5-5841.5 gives 7.76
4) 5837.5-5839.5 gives 7.25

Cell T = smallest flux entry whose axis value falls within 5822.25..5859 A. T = 7.093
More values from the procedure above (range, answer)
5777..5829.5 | 4.193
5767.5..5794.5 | 6.186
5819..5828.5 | 6.894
